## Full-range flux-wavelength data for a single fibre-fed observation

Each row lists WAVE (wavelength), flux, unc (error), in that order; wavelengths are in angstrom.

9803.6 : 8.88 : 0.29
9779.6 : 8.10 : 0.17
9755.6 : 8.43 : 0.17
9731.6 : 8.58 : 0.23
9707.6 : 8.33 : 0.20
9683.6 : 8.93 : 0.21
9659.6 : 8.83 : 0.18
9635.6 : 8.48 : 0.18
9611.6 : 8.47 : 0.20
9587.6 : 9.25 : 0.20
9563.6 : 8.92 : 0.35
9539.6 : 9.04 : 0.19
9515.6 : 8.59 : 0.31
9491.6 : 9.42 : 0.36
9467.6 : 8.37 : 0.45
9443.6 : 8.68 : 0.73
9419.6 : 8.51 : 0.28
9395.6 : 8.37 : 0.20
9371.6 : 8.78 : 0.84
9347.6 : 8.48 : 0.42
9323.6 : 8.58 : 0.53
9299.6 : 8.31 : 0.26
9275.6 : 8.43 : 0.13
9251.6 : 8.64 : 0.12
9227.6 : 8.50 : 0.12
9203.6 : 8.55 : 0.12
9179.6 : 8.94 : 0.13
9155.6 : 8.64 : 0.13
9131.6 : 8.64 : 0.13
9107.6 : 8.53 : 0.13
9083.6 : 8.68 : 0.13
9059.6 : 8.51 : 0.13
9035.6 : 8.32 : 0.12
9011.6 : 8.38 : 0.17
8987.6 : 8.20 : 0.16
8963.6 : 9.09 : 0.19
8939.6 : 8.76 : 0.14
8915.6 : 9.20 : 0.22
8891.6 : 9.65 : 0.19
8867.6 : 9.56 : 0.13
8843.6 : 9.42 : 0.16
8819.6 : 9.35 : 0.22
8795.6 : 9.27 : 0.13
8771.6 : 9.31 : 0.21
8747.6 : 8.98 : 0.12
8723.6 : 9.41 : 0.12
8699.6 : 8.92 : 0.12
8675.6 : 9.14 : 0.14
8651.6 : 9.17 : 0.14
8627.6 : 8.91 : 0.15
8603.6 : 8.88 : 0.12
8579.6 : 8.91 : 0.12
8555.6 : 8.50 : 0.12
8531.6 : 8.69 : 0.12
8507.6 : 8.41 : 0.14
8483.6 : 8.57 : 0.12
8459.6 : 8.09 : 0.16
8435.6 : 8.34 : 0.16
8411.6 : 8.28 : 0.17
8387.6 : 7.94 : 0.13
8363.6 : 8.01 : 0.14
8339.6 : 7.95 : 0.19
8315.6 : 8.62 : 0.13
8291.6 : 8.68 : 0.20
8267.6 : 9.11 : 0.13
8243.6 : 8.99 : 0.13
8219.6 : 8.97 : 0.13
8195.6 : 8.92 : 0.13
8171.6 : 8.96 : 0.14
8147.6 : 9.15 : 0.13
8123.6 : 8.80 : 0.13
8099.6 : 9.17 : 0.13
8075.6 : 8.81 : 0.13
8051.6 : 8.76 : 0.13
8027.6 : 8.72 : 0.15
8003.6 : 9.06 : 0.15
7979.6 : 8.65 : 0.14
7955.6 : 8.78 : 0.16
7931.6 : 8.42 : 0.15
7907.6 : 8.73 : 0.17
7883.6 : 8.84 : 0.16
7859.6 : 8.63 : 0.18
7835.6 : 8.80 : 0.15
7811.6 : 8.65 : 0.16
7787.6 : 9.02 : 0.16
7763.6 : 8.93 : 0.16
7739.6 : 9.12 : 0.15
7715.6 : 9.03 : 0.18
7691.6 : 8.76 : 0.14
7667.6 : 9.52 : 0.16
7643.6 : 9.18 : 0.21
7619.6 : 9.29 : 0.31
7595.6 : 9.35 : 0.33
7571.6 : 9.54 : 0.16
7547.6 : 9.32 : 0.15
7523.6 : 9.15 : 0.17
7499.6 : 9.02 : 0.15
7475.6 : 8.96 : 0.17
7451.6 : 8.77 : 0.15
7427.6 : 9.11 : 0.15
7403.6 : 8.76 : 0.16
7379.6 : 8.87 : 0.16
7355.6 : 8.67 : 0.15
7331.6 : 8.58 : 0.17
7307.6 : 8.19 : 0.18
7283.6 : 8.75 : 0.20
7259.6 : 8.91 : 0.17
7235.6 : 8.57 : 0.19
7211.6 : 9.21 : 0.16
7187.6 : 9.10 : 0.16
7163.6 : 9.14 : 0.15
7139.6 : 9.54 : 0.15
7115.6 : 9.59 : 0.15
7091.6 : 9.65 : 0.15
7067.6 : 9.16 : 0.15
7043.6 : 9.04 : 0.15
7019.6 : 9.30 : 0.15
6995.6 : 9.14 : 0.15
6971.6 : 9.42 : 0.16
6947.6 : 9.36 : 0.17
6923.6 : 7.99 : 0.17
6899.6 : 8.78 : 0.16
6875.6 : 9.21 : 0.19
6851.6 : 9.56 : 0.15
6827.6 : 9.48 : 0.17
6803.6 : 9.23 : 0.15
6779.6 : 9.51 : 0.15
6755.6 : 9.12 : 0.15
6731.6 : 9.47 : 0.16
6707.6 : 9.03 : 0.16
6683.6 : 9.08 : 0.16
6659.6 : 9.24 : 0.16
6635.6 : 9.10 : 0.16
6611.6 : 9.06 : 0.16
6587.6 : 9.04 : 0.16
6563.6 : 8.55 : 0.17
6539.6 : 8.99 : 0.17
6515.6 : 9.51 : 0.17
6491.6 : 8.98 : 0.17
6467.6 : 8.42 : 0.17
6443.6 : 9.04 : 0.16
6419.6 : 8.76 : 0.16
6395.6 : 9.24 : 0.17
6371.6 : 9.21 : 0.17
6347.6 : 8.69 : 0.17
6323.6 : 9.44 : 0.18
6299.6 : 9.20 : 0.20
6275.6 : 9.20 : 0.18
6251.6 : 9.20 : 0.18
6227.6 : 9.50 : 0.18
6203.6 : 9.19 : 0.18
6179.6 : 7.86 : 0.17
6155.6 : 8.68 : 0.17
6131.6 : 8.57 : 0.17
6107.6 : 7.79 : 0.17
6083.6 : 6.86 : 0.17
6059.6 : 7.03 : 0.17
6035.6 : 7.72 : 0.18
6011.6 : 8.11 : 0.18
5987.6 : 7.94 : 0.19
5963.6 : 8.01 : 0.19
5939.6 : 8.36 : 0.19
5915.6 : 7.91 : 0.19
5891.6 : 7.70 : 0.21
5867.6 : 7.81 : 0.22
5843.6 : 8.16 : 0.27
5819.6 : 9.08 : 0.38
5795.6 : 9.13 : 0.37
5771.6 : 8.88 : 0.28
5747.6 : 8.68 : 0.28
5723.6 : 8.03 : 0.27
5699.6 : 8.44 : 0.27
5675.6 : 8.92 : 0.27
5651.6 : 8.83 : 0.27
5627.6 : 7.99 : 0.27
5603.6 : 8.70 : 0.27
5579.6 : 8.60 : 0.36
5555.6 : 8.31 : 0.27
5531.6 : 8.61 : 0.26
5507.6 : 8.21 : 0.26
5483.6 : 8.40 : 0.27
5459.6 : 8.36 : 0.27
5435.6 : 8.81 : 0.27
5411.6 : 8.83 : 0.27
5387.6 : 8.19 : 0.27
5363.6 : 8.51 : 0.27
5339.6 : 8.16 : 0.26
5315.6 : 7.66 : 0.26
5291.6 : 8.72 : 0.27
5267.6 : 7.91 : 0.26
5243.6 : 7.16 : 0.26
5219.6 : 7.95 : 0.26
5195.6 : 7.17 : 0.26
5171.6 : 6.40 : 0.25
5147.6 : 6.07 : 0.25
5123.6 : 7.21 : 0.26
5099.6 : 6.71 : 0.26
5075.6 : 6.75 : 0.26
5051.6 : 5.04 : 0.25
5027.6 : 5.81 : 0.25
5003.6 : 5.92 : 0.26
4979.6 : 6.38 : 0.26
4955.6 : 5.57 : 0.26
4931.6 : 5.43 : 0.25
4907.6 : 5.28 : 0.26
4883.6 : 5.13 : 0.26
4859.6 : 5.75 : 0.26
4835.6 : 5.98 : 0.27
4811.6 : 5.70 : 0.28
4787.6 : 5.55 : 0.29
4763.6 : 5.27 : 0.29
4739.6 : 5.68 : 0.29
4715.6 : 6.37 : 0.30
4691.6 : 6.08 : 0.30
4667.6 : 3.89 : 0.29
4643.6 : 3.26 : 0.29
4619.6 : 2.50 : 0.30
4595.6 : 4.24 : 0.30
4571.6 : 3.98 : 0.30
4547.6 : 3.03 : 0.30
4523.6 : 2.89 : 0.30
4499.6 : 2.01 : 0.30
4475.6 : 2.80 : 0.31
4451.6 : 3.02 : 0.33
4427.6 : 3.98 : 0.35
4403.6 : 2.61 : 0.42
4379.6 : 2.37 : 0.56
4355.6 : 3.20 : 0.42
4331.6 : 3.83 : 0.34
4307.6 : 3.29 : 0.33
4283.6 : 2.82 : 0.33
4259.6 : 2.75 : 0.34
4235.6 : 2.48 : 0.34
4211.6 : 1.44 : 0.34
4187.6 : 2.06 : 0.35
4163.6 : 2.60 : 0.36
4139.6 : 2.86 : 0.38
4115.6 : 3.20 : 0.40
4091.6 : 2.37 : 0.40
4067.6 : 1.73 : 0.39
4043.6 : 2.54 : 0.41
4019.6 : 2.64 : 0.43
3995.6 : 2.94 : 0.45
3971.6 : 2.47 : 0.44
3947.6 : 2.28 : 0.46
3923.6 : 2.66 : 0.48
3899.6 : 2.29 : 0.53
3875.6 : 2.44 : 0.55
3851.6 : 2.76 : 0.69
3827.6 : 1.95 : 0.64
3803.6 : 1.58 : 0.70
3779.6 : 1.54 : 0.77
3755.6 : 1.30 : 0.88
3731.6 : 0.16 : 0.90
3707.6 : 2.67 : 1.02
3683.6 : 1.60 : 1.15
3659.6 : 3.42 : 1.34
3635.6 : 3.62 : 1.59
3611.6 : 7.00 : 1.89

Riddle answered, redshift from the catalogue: 0.173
